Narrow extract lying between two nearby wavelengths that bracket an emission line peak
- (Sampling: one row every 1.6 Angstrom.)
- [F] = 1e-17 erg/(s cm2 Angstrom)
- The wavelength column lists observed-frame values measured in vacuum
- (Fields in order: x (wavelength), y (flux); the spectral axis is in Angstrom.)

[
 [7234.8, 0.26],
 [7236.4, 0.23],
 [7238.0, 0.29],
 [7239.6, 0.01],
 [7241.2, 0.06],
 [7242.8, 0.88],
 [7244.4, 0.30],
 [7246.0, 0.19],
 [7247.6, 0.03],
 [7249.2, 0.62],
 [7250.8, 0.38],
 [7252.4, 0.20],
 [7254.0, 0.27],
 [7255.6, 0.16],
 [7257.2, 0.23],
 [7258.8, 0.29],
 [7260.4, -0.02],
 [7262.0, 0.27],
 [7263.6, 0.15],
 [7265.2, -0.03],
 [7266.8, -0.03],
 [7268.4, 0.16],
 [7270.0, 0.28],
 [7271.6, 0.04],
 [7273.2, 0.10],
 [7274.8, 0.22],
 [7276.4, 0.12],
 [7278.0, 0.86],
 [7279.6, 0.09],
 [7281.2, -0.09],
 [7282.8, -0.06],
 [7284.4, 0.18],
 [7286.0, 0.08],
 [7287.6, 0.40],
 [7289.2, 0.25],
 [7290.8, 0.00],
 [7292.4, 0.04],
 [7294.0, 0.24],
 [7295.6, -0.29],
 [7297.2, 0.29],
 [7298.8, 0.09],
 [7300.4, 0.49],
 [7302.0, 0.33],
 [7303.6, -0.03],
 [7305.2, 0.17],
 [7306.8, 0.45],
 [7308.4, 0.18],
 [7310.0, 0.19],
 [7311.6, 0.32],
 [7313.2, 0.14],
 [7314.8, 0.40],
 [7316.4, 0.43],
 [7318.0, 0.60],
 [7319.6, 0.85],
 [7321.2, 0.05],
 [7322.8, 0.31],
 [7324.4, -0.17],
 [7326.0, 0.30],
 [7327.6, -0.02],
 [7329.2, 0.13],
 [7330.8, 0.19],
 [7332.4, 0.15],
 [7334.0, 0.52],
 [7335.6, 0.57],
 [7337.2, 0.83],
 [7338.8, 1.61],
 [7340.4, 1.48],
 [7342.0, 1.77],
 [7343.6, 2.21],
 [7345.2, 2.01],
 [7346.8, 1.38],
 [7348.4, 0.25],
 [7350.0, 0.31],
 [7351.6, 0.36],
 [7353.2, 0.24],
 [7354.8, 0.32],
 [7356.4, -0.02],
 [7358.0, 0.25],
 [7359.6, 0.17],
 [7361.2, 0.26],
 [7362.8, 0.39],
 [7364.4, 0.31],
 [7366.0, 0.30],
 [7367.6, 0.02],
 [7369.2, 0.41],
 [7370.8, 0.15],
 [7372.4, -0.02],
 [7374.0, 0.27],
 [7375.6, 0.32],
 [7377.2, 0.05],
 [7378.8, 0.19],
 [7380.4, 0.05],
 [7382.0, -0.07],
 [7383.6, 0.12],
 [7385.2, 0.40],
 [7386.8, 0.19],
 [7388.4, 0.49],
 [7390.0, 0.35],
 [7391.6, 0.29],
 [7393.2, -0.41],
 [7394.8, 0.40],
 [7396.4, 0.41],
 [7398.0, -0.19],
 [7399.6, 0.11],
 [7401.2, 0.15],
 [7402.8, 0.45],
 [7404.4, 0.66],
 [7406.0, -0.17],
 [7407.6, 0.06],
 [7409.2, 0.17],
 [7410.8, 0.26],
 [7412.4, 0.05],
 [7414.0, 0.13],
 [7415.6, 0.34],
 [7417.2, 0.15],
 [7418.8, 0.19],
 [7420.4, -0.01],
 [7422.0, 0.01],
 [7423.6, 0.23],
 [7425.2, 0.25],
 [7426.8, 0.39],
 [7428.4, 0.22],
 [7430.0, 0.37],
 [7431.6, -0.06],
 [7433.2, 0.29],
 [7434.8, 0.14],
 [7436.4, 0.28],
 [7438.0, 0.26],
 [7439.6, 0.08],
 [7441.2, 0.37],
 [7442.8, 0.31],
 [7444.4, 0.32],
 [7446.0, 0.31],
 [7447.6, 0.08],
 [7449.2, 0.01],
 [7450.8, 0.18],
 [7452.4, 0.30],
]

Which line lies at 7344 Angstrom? [O II]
